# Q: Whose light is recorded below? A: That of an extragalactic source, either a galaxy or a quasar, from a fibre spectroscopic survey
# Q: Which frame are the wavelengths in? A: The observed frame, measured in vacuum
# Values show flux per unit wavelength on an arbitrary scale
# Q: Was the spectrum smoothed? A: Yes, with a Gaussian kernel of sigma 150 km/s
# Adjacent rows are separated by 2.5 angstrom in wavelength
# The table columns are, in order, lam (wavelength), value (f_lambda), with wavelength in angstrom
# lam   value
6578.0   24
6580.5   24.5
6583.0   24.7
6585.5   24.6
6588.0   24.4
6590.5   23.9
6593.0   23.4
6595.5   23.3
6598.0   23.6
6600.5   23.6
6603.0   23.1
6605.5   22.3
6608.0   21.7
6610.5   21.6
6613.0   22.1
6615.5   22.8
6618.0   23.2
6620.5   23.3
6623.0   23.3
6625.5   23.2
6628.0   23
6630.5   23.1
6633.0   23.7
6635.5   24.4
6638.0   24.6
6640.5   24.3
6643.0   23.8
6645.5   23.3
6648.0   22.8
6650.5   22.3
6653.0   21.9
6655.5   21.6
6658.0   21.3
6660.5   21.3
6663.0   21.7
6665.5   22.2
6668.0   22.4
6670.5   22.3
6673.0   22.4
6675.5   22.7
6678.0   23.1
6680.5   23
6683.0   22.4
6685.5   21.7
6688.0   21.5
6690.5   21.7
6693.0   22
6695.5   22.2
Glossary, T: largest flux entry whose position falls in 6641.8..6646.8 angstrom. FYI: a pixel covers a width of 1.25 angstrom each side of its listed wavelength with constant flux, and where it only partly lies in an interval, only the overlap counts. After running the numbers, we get 23.8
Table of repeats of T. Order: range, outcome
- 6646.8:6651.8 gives 22.8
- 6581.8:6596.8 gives 24.7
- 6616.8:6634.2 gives 23.7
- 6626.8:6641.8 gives 24.6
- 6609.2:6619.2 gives 23.2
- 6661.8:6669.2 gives 22.4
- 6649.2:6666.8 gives 22.3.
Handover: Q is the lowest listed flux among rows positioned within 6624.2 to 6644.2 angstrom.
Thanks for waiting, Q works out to 23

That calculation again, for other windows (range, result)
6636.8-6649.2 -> 22.8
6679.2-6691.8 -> 21.5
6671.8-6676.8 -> 22.4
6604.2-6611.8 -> 21.6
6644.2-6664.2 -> 21.3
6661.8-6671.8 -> 21.7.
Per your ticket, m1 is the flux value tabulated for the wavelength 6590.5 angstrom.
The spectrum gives 23.9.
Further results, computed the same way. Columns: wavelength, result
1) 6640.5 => 24.3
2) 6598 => 23.6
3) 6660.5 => 21.3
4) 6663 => 21.7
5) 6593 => 23.4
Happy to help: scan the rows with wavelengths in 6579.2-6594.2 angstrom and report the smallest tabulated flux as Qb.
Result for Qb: 23.4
